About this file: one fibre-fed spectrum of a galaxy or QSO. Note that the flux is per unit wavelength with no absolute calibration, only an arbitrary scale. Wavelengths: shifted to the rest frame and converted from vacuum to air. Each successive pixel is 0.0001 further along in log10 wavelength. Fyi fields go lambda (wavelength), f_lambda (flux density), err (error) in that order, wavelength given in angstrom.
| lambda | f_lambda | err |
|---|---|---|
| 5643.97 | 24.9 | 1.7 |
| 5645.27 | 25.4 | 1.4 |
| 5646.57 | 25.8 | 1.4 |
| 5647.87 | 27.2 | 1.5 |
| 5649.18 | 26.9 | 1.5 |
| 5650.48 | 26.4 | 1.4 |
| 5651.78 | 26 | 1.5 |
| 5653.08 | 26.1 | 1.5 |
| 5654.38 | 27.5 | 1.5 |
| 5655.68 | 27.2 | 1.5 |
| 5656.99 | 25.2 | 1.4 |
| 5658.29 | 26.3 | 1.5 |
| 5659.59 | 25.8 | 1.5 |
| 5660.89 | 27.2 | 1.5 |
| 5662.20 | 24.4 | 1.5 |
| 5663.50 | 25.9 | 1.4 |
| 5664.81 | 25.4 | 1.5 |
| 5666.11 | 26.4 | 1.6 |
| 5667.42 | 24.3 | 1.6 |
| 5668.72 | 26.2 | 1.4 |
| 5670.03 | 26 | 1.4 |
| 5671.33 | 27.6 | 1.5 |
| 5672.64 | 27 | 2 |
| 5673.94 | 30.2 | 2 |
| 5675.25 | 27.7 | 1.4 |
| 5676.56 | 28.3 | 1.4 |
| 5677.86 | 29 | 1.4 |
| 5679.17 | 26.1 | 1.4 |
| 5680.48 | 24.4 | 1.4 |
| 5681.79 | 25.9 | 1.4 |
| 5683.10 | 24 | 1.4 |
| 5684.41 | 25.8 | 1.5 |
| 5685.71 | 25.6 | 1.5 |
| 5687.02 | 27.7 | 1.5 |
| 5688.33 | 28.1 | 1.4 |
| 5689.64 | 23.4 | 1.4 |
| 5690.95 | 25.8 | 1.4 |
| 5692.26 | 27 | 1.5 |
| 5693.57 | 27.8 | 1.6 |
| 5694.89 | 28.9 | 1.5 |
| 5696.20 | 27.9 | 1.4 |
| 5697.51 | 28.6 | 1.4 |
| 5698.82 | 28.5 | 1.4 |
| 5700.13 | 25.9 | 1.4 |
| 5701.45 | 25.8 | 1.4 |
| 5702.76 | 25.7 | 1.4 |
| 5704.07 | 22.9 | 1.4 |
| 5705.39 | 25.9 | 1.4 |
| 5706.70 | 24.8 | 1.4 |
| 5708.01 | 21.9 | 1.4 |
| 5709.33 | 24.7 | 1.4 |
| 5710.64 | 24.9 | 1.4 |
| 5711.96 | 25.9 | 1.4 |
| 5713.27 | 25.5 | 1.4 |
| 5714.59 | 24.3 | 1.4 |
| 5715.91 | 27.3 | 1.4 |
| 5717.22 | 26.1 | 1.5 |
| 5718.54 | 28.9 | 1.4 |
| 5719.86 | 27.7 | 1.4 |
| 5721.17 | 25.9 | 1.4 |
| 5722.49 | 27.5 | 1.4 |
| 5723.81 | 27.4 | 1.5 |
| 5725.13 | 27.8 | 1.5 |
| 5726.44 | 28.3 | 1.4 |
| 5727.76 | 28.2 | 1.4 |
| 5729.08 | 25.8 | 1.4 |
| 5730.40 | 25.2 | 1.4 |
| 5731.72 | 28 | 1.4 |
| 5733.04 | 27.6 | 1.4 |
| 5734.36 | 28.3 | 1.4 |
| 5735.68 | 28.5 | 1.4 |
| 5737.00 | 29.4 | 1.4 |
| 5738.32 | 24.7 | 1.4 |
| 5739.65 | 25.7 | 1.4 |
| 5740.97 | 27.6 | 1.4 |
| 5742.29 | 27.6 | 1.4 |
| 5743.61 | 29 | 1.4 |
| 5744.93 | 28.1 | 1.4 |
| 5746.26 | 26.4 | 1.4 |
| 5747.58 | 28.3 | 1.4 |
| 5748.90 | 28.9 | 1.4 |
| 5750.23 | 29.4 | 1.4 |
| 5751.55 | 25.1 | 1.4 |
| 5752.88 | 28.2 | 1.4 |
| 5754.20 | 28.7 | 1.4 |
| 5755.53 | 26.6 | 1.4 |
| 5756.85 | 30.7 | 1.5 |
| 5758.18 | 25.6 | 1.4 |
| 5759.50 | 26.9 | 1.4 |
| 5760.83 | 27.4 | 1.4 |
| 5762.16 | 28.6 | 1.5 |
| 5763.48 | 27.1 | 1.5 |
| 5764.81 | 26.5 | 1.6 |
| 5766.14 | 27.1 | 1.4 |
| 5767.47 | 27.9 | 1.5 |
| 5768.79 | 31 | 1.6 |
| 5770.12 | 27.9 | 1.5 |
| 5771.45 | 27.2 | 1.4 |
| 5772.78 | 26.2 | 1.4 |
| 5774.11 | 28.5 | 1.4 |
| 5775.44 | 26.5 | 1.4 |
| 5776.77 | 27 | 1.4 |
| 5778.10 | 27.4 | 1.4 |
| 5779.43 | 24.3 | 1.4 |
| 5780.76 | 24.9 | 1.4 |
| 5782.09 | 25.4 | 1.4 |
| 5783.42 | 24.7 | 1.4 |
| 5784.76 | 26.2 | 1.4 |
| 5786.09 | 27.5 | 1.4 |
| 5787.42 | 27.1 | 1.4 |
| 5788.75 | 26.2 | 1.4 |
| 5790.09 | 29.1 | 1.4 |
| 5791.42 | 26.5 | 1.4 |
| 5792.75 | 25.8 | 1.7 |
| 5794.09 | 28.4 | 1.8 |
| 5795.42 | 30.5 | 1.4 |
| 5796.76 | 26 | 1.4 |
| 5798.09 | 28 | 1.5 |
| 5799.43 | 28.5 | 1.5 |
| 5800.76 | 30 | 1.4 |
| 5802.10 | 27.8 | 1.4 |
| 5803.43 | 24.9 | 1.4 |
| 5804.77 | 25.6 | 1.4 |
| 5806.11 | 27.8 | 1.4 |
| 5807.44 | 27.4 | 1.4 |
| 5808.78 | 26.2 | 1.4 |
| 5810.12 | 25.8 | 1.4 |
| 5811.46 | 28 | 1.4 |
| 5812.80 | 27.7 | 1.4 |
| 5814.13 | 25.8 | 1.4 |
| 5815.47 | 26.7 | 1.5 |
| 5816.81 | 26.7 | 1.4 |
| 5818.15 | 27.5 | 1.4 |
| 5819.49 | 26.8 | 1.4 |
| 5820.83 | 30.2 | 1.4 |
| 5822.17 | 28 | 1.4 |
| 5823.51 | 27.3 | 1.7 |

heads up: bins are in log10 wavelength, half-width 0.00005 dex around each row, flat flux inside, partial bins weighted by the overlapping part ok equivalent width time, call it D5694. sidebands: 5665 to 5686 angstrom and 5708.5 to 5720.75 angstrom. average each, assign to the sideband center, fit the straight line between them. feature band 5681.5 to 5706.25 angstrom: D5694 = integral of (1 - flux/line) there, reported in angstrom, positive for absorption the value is -0.1 angstrom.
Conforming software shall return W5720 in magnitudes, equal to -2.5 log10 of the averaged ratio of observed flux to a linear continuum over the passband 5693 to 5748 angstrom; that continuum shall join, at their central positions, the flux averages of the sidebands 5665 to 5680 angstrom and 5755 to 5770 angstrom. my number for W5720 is 0.03 mag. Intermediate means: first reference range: 27.1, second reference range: 27.8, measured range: 26.8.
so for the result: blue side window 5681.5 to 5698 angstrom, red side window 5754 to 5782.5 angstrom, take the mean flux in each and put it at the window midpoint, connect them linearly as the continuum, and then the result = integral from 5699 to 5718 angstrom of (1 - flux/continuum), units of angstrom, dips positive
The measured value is 1.1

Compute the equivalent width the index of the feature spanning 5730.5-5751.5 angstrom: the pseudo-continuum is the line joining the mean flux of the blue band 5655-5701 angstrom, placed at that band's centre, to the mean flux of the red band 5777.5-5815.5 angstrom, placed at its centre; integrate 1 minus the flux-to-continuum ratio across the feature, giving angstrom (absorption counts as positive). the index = -0.72 angstrom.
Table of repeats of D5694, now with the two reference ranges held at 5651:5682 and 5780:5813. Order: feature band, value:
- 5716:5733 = -0.32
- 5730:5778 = -1.34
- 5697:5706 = 0.17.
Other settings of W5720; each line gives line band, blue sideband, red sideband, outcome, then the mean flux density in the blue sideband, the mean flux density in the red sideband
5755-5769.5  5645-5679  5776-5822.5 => -0.035 mag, 26.6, 27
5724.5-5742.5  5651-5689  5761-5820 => -0.021 mag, 26.5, 27.1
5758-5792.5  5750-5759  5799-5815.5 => 0.020 mag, 27.7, 27.1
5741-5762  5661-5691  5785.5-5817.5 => -0.036 mag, 26.3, 27.3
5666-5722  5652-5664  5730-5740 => 0.014 mag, 26.2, 27.3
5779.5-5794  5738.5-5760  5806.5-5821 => 0.039 mag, 27.6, 27.1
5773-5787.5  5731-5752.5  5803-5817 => 0.032 mag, 27.7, 26.6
